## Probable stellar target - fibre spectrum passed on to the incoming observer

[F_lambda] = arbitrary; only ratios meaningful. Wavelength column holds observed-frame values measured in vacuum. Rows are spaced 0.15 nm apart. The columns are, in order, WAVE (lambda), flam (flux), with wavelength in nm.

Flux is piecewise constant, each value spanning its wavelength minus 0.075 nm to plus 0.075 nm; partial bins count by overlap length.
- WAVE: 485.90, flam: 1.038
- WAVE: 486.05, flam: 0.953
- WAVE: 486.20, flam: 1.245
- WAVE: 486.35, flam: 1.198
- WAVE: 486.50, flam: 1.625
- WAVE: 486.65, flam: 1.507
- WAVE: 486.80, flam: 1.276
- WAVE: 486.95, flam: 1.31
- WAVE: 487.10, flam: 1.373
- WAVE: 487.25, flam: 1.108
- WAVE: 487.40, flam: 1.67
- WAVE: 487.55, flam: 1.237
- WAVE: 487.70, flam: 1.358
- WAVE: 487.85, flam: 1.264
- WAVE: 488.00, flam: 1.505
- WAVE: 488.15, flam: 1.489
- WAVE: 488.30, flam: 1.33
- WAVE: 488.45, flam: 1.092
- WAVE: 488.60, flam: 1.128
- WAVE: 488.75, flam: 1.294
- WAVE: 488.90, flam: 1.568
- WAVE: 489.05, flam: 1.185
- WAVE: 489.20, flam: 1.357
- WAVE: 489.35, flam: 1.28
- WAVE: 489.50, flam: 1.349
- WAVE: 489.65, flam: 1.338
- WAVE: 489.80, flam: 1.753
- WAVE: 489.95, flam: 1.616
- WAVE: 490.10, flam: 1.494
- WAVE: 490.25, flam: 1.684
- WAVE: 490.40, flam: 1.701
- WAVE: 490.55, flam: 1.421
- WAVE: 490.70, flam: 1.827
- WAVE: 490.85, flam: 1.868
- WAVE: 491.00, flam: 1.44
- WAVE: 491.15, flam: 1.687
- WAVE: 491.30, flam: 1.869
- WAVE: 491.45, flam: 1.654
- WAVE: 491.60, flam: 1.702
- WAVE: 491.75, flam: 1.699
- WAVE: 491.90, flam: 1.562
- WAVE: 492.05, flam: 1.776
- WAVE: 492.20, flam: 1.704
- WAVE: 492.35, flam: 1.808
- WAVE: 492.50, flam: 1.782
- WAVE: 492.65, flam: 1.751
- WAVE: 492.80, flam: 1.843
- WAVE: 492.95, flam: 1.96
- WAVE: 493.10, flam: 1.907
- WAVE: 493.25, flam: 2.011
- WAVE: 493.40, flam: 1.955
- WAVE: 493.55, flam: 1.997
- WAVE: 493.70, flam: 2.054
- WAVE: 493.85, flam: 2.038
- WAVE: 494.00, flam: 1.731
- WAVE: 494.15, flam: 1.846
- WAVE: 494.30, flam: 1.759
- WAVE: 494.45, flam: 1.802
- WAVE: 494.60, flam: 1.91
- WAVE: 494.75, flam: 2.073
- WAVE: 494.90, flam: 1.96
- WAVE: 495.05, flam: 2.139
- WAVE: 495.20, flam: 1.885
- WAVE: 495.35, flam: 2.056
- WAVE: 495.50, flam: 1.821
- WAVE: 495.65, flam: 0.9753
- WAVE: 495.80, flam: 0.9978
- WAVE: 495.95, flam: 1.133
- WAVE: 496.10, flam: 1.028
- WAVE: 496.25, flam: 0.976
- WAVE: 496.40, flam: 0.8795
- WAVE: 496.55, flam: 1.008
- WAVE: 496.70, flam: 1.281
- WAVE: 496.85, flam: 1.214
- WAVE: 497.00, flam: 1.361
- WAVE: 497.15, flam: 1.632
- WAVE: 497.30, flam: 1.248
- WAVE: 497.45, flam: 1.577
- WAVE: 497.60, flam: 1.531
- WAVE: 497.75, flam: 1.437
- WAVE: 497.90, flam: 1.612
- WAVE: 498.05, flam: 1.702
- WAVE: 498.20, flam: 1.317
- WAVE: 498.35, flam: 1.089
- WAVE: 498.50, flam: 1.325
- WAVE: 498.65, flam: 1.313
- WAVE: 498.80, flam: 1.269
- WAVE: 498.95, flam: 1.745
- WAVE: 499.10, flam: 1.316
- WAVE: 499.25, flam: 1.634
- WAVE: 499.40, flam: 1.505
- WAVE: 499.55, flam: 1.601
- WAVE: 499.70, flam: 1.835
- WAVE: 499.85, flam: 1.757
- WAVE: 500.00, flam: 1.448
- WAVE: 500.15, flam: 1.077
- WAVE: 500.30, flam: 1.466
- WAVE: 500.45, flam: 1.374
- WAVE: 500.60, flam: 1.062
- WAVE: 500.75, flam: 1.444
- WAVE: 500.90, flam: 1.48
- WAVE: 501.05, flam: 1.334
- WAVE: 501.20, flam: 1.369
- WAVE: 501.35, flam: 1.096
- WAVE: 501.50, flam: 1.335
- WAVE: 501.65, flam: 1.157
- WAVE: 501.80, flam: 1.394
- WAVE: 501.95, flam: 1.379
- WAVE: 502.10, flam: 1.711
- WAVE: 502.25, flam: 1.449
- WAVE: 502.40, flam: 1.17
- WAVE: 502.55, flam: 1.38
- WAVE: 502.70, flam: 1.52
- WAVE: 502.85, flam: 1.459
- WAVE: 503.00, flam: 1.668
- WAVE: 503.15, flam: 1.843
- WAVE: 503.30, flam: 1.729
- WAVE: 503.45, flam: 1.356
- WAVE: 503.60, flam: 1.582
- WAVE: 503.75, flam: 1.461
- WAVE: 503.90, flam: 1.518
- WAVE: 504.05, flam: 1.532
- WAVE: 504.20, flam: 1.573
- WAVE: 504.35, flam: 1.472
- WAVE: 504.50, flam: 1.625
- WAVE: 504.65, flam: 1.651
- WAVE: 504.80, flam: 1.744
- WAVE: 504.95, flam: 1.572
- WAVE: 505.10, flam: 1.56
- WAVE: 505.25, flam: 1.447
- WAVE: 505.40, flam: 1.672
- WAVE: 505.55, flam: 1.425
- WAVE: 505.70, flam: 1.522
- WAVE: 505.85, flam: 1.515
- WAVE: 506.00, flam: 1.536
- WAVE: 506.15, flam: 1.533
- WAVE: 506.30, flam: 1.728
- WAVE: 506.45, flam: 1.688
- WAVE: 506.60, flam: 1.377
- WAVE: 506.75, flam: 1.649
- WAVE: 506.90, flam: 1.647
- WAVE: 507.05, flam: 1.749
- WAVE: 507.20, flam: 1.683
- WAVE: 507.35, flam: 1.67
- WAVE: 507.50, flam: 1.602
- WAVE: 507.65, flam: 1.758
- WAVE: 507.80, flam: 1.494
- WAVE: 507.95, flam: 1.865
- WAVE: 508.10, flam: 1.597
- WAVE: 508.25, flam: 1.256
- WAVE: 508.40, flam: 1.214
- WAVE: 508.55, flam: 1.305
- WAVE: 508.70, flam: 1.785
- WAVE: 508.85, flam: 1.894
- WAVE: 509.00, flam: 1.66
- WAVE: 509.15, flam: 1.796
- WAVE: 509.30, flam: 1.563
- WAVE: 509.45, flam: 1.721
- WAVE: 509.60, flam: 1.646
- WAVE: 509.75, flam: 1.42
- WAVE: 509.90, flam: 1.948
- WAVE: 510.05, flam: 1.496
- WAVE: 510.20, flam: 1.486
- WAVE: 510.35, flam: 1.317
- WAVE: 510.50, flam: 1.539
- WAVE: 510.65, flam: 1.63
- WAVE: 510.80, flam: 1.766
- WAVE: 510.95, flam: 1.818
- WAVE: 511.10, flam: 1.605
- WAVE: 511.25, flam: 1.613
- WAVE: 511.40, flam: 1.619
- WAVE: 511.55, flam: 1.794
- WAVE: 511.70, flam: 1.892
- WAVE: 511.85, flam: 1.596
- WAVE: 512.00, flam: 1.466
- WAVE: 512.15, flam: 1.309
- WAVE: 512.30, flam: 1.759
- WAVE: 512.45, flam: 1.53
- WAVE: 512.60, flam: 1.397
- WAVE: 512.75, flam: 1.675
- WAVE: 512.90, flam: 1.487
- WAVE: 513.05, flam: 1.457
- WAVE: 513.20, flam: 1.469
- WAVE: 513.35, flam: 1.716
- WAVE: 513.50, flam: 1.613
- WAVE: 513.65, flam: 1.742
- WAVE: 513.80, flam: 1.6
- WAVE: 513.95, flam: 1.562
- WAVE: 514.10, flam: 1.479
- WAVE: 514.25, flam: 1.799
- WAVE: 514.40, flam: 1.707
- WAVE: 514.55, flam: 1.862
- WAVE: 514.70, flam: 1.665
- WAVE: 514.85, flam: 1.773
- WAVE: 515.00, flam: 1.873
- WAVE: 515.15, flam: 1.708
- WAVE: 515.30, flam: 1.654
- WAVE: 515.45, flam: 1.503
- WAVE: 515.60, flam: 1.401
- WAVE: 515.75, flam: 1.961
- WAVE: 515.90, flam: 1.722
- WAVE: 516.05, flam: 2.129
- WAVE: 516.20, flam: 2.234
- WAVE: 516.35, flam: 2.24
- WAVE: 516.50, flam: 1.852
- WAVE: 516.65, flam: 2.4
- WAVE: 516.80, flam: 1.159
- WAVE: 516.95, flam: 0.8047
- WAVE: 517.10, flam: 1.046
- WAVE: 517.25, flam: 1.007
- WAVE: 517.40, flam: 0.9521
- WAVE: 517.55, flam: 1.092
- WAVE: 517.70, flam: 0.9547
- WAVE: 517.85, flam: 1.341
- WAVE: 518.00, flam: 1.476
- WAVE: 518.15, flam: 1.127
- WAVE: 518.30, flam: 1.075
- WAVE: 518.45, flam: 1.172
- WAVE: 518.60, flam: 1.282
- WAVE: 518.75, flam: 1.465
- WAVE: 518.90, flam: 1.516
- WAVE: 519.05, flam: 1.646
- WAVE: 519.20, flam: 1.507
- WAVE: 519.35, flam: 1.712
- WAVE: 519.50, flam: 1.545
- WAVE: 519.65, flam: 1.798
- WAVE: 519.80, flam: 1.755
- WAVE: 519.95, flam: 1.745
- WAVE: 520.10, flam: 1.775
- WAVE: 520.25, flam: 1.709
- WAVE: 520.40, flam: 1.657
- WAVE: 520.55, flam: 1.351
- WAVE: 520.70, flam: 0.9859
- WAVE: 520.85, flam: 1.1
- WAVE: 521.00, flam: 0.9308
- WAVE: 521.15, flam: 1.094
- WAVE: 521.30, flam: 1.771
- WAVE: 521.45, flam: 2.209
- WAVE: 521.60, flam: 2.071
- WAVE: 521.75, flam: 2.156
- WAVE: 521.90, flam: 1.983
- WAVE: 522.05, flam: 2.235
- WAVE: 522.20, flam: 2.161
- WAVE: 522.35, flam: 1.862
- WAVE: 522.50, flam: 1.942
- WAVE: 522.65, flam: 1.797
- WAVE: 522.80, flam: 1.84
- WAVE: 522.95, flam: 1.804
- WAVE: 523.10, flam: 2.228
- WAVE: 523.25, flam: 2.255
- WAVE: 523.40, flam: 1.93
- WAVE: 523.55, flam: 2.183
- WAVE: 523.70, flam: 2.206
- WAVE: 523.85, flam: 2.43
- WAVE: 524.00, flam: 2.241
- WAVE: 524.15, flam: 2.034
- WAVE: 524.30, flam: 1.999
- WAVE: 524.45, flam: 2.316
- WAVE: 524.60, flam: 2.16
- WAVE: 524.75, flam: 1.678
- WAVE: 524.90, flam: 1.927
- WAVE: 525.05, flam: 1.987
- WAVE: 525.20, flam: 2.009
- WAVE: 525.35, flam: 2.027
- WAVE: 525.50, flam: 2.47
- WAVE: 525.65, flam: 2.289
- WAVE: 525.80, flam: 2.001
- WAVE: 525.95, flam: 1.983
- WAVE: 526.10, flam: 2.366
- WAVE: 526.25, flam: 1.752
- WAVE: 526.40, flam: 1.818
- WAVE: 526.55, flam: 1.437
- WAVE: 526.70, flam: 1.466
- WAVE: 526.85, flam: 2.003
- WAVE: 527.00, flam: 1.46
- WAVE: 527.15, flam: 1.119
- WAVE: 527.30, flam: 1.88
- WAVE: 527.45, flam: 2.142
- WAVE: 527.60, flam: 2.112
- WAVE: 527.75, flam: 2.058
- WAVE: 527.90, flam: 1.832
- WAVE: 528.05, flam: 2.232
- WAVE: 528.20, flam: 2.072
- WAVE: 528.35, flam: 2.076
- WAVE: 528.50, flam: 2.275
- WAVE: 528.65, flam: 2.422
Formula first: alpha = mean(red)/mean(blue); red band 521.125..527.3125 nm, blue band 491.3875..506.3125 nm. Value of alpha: 1.3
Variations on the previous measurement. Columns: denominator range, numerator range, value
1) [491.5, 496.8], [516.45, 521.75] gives 0.86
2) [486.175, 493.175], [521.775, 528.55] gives 1.31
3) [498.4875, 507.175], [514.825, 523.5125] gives 1.09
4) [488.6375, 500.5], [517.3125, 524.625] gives 1.08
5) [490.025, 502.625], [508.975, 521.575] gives 1.01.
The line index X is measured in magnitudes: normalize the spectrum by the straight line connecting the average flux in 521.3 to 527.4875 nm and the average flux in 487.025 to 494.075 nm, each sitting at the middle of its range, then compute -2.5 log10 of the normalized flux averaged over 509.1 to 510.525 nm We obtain 0.15 mag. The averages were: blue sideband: 1.6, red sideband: 1.99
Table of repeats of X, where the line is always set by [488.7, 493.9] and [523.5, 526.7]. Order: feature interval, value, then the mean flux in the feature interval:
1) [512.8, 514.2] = 0.22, 1.58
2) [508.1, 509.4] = 0.19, 1.56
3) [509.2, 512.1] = 0.16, 1.63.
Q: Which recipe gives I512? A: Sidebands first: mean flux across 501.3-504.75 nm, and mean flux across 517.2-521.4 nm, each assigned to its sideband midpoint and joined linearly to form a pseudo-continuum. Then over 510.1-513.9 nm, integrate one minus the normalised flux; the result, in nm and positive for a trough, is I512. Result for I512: -0.44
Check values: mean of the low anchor 1.49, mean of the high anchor 1.38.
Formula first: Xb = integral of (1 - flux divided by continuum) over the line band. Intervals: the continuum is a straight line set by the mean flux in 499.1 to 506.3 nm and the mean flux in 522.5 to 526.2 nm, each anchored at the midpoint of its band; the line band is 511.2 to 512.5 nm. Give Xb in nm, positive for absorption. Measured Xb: 0.09 nm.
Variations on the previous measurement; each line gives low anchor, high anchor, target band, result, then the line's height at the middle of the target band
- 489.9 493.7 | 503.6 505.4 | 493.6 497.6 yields 0.34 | 1.7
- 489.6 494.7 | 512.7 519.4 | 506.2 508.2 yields -0.02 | 1.63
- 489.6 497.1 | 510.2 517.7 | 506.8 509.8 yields 0.00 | 1.62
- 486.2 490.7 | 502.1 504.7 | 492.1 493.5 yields -0.41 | 1.44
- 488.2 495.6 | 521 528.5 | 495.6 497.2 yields 0.56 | 1.74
